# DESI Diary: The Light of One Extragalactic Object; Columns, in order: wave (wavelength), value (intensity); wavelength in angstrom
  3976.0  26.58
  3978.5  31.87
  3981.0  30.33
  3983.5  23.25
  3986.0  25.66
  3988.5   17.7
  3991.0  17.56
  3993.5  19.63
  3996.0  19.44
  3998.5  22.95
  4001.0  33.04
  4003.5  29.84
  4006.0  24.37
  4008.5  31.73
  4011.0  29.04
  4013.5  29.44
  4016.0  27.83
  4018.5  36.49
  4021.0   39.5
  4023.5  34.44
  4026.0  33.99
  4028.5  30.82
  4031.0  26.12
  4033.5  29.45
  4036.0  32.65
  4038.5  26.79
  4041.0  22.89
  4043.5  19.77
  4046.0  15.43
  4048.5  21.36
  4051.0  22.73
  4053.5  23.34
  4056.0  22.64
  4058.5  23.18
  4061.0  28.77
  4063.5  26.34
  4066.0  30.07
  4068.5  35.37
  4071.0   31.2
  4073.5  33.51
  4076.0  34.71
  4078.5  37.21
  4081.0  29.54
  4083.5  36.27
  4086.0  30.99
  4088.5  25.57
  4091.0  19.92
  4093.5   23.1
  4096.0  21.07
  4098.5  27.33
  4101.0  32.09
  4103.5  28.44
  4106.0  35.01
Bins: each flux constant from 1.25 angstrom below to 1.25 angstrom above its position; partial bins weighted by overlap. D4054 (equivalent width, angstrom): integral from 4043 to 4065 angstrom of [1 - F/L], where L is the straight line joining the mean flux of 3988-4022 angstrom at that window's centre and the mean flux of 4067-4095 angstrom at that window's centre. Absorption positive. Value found 4.9 angstrom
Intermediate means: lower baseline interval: 27.2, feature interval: 22.8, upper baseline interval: 30.6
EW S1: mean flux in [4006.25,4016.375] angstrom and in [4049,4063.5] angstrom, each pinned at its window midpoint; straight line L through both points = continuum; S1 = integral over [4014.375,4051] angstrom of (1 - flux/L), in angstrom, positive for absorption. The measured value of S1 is -1.7 angstrom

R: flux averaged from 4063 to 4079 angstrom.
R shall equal 32.7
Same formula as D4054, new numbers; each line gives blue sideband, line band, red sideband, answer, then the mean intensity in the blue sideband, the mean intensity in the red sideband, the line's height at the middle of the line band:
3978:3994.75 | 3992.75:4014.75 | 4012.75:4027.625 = 1.5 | 23.3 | 33.7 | 28.7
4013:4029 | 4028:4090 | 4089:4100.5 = 0.4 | 33.5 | 23.6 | 28.4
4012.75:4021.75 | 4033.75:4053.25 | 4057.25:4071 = 4.7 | 33.2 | 29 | 30.8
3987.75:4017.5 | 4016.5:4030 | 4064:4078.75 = -3.3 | 25.4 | 33.1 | 27.7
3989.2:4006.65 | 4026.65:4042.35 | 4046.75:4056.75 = -3.9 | 23.6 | 22.2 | 22.6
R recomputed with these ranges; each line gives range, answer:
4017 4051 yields 28.2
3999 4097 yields 28.5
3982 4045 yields 27.3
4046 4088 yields 28.7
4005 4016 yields 28.6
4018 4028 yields 35.7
